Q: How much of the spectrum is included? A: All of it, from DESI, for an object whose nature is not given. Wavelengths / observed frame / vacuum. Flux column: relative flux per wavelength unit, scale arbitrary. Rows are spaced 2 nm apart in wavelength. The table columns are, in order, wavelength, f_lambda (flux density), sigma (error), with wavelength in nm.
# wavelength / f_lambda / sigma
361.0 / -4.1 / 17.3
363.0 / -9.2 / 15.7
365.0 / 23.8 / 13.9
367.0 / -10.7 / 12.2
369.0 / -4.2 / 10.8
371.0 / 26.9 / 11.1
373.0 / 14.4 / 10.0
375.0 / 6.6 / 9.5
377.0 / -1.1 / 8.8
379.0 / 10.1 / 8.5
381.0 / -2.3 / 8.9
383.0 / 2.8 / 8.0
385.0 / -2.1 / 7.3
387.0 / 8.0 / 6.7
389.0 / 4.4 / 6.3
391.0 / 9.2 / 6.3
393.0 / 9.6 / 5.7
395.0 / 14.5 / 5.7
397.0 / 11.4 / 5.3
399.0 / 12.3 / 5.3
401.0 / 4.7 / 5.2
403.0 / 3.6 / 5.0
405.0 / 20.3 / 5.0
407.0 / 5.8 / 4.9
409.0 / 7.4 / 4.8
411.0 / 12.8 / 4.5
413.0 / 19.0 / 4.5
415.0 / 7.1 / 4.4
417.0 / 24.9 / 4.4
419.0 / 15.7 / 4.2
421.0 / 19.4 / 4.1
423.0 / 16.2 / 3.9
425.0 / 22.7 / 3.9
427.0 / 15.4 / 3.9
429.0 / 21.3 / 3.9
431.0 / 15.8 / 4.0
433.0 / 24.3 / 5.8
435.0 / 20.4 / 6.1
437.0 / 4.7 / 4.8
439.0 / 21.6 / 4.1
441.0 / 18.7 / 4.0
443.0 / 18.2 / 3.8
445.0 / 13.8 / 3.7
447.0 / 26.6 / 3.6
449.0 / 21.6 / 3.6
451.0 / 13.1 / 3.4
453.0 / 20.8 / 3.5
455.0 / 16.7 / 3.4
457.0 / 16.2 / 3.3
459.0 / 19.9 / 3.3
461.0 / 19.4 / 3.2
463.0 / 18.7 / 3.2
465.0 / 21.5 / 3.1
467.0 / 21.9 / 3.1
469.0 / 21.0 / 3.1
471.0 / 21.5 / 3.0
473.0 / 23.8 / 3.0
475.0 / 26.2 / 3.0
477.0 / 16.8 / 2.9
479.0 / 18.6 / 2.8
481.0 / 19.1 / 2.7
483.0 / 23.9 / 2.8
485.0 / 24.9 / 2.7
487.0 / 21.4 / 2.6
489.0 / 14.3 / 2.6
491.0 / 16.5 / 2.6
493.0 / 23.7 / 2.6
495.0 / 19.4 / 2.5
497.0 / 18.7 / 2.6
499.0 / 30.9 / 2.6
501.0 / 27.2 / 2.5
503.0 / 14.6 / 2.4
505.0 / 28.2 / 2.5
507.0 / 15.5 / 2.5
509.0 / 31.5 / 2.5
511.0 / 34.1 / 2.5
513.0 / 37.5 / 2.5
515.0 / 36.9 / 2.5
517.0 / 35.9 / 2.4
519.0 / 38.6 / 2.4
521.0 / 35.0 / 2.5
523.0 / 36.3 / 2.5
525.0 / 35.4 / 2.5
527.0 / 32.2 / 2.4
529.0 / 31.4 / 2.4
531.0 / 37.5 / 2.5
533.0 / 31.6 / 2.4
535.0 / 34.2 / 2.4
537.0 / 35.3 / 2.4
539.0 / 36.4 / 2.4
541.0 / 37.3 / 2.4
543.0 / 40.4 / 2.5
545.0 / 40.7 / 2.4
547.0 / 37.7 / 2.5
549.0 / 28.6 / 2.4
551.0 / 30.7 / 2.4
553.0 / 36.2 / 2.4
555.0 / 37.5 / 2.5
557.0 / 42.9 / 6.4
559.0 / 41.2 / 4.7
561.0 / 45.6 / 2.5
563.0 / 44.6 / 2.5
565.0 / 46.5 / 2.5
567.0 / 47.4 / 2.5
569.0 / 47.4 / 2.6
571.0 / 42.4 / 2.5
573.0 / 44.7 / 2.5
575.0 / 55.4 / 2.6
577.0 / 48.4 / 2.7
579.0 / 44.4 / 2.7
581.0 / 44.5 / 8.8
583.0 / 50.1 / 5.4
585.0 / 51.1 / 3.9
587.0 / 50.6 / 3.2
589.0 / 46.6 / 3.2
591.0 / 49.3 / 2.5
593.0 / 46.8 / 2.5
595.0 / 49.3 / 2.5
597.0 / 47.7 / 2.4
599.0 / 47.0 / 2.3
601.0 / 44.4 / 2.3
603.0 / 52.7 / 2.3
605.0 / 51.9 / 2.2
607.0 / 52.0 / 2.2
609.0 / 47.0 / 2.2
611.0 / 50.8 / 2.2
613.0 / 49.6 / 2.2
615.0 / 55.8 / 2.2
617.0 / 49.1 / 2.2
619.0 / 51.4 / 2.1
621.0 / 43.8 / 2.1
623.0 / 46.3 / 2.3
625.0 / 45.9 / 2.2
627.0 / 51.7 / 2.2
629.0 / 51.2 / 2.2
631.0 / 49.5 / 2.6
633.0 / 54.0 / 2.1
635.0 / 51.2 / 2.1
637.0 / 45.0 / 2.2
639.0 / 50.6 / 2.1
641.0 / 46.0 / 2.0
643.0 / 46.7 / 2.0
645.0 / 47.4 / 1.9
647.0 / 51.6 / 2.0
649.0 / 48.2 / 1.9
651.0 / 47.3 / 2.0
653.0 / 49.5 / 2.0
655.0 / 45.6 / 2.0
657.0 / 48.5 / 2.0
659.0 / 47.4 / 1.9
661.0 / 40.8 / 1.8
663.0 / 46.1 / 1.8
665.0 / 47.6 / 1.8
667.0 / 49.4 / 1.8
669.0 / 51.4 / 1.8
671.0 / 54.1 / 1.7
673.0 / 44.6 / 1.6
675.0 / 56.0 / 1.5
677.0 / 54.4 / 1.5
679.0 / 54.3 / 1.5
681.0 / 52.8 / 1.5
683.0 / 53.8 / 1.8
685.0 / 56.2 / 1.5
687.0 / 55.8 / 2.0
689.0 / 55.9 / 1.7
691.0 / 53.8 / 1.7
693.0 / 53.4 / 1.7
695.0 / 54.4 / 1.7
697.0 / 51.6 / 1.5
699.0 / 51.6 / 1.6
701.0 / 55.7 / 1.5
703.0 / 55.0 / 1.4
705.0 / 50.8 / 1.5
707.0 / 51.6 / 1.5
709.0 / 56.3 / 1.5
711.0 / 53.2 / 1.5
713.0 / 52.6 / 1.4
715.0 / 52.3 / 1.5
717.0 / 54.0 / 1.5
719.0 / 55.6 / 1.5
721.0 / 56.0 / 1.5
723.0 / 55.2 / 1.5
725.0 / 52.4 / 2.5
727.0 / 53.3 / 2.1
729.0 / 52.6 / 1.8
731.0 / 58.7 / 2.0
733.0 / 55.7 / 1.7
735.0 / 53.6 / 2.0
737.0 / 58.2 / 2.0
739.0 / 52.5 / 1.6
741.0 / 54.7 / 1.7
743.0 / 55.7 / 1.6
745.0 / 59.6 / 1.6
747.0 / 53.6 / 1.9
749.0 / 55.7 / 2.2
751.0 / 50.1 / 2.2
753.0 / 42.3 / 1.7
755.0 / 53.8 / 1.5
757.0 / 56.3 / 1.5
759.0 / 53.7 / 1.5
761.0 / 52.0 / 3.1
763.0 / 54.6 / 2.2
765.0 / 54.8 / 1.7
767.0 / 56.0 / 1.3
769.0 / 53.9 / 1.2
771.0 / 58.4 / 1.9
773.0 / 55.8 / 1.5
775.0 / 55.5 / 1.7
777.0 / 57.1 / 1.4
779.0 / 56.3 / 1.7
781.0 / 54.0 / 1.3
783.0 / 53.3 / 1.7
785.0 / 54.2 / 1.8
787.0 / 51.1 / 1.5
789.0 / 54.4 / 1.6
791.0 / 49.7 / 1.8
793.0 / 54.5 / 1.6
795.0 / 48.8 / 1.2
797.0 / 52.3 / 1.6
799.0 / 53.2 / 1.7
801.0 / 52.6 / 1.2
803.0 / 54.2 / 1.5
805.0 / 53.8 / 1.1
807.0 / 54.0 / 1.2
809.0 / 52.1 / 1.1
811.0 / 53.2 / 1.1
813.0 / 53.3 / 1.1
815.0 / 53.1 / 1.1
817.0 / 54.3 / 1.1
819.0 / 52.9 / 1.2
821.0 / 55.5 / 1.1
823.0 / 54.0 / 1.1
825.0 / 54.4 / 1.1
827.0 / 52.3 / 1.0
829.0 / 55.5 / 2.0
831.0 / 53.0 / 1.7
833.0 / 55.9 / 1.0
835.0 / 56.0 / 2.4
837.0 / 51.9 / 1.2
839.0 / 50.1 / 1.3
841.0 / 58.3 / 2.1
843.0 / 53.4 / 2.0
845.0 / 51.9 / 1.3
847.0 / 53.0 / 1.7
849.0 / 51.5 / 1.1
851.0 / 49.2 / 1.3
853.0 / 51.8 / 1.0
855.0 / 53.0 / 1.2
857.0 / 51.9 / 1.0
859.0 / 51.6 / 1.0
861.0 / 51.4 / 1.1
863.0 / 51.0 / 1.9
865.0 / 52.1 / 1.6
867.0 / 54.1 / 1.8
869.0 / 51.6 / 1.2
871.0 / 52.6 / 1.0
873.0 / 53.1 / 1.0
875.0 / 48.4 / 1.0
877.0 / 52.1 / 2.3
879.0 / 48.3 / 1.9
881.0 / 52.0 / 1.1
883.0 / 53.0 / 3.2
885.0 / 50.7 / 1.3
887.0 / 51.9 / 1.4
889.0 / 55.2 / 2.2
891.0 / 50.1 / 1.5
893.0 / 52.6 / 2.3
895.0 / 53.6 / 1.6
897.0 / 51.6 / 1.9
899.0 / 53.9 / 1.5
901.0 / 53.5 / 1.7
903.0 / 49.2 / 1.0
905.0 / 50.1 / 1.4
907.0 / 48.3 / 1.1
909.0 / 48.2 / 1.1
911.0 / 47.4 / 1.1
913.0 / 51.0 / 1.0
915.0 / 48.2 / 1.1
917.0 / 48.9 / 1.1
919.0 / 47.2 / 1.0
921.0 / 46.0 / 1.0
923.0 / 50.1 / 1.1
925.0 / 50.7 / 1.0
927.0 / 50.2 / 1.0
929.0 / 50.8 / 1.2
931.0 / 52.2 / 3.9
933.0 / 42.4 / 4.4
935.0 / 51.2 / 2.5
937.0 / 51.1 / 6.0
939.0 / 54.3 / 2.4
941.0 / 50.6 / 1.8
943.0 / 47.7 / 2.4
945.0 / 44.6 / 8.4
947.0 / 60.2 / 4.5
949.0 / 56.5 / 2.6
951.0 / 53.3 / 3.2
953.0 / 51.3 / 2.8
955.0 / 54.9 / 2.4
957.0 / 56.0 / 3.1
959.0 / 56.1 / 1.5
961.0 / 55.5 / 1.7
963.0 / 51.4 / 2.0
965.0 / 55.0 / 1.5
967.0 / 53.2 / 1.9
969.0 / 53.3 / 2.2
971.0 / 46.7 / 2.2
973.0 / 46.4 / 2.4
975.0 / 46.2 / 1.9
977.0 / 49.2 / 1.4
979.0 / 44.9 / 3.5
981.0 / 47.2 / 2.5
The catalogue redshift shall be 0.277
